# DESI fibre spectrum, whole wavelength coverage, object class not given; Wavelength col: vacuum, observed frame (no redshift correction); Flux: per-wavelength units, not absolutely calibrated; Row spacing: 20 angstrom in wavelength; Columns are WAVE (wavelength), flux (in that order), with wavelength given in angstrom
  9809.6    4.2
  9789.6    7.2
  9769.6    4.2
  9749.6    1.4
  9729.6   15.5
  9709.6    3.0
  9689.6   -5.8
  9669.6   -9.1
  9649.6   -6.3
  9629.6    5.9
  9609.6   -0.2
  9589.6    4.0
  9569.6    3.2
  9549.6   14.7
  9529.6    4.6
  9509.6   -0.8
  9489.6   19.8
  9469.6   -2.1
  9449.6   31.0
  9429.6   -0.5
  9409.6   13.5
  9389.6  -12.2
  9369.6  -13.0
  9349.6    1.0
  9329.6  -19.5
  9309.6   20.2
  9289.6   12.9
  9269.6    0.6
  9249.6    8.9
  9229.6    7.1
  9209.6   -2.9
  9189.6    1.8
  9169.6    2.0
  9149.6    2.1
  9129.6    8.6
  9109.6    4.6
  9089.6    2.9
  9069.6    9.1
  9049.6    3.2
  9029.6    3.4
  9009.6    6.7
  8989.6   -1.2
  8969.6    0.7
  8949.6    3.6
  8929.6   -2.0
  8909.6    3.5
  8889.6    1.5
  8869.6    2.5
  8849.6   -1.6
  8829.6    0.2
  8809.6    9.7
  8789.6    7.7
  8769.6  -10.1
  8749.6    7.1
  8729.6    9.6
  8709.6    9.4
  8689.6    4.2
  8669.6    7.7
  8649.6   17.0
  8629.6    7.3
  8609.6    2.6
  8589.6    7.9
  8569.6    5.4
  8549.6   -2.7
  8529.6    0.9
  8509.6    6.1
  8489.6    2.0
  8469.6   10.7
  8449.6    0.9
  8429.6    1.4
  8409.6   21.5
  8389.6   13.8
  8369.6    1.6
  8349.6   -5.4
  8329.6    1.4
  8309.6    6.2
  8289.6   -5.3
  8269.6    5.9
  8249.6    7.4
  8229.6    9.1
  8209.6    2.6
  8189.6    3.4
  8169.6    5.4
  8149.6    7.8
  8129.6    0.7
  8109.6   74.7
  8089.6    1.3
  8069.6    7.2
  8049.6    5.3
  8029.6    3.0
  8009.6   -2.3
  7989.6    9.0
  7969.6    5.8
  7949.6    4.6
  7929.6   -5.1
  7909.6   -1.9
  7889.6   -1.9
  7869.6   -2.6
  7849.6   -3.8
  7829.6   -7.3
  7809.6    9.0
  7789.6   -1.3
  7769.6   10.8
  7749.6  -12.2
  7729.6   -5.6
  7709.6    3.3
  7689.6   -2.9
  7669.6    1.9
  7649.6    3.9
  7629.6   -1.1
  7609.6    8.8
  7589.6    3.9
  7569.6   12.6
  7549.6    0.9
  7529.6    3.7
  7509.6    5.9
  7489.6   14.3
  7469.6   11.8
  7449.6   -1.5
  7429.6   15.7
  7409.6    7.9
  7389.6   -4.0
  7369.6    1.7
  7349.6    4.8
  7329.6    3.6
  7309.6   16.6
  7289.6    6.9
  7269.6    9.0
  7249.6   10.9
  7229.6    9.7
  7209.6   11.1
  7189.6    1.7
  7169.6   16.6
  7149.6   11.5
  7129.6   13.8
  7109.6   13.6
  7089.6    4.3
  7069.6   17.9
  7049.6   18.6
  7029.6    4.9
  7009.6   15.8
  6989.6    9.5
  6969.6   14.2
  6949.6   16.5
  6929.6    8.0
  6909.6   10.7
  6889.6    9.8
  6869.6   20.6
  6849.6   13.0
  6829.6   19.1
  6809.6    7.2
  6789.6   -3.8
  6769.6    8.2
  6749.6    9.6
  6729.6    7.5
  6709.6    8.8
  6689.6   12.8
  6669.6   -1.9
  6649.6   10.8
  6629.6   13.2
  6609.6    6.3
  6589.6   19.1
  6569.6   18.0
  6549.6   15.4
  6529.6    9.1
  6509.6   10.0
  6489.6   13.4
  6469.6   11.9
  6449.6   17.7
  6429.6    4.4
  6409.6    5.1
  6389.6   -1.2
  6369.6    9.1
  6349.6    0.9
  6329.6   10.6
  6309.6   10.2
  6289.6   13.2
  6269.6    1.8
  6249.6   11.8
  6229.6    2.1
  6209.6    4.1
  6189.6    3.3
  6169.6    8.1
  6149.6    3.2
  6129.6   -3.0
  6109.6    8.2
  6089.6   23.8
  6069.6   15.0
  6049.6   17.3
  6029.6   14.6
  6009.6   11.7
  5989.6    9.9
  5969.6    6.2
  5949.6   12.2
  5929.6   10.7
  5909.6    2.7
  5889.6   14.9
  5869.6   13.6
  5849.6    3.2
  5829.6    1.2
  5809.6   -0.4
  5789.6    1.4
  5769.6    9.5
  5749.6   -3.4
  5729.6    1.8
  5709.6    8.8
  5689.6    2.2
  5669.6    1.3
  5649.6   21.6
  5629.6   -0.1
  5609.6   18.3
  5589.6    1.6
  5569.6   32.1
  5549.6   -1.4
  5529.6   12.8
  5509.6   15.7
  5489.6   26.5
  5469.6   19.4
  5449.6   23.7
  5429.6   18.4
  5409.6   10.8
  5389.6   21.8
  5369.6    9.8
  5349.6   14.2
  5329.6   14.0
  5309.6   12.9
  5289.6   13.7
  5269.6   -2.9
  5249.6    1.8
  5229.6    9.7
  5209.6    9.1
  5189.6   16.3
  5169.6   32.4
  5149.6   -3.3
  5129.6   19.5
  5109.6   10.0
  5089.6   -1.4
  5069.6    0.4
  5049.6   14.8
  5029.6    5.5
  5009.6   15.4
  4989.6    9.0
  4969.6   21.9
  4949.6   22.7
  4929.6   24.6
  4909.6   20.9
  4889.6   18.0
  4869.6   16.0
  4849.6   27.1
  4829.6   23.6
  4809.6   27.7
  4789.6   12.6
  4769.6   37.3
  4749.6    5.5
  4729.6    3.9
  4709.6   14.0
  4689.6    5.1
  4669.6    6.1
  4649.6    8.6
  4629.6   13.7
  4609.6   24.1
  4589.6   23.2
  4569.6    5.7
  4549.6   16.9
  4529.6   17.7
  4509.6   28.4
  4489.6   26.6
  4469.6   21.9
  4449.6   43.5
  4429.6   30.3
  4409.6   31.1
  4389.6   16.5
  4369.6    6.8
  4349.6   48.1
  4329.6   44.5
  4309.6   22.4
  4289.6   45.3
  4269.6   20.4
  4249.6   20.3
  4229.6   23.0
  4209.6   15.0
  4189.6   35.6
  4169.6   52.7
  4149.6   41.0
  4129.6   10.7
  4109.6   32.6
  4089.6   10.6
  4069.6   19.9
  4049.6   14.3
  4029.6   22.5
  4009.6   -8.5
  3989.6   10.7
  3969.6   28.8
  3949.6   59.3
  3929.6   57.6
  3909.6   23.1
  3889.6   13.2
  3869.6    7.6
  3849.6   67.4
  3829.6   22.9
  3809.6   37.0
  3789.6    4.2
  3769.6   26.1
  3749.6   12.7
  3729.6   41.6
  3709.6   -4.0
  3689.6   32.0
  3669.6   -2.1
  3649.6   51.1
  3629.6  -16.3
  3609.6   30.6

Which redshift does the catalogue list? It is 1.18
